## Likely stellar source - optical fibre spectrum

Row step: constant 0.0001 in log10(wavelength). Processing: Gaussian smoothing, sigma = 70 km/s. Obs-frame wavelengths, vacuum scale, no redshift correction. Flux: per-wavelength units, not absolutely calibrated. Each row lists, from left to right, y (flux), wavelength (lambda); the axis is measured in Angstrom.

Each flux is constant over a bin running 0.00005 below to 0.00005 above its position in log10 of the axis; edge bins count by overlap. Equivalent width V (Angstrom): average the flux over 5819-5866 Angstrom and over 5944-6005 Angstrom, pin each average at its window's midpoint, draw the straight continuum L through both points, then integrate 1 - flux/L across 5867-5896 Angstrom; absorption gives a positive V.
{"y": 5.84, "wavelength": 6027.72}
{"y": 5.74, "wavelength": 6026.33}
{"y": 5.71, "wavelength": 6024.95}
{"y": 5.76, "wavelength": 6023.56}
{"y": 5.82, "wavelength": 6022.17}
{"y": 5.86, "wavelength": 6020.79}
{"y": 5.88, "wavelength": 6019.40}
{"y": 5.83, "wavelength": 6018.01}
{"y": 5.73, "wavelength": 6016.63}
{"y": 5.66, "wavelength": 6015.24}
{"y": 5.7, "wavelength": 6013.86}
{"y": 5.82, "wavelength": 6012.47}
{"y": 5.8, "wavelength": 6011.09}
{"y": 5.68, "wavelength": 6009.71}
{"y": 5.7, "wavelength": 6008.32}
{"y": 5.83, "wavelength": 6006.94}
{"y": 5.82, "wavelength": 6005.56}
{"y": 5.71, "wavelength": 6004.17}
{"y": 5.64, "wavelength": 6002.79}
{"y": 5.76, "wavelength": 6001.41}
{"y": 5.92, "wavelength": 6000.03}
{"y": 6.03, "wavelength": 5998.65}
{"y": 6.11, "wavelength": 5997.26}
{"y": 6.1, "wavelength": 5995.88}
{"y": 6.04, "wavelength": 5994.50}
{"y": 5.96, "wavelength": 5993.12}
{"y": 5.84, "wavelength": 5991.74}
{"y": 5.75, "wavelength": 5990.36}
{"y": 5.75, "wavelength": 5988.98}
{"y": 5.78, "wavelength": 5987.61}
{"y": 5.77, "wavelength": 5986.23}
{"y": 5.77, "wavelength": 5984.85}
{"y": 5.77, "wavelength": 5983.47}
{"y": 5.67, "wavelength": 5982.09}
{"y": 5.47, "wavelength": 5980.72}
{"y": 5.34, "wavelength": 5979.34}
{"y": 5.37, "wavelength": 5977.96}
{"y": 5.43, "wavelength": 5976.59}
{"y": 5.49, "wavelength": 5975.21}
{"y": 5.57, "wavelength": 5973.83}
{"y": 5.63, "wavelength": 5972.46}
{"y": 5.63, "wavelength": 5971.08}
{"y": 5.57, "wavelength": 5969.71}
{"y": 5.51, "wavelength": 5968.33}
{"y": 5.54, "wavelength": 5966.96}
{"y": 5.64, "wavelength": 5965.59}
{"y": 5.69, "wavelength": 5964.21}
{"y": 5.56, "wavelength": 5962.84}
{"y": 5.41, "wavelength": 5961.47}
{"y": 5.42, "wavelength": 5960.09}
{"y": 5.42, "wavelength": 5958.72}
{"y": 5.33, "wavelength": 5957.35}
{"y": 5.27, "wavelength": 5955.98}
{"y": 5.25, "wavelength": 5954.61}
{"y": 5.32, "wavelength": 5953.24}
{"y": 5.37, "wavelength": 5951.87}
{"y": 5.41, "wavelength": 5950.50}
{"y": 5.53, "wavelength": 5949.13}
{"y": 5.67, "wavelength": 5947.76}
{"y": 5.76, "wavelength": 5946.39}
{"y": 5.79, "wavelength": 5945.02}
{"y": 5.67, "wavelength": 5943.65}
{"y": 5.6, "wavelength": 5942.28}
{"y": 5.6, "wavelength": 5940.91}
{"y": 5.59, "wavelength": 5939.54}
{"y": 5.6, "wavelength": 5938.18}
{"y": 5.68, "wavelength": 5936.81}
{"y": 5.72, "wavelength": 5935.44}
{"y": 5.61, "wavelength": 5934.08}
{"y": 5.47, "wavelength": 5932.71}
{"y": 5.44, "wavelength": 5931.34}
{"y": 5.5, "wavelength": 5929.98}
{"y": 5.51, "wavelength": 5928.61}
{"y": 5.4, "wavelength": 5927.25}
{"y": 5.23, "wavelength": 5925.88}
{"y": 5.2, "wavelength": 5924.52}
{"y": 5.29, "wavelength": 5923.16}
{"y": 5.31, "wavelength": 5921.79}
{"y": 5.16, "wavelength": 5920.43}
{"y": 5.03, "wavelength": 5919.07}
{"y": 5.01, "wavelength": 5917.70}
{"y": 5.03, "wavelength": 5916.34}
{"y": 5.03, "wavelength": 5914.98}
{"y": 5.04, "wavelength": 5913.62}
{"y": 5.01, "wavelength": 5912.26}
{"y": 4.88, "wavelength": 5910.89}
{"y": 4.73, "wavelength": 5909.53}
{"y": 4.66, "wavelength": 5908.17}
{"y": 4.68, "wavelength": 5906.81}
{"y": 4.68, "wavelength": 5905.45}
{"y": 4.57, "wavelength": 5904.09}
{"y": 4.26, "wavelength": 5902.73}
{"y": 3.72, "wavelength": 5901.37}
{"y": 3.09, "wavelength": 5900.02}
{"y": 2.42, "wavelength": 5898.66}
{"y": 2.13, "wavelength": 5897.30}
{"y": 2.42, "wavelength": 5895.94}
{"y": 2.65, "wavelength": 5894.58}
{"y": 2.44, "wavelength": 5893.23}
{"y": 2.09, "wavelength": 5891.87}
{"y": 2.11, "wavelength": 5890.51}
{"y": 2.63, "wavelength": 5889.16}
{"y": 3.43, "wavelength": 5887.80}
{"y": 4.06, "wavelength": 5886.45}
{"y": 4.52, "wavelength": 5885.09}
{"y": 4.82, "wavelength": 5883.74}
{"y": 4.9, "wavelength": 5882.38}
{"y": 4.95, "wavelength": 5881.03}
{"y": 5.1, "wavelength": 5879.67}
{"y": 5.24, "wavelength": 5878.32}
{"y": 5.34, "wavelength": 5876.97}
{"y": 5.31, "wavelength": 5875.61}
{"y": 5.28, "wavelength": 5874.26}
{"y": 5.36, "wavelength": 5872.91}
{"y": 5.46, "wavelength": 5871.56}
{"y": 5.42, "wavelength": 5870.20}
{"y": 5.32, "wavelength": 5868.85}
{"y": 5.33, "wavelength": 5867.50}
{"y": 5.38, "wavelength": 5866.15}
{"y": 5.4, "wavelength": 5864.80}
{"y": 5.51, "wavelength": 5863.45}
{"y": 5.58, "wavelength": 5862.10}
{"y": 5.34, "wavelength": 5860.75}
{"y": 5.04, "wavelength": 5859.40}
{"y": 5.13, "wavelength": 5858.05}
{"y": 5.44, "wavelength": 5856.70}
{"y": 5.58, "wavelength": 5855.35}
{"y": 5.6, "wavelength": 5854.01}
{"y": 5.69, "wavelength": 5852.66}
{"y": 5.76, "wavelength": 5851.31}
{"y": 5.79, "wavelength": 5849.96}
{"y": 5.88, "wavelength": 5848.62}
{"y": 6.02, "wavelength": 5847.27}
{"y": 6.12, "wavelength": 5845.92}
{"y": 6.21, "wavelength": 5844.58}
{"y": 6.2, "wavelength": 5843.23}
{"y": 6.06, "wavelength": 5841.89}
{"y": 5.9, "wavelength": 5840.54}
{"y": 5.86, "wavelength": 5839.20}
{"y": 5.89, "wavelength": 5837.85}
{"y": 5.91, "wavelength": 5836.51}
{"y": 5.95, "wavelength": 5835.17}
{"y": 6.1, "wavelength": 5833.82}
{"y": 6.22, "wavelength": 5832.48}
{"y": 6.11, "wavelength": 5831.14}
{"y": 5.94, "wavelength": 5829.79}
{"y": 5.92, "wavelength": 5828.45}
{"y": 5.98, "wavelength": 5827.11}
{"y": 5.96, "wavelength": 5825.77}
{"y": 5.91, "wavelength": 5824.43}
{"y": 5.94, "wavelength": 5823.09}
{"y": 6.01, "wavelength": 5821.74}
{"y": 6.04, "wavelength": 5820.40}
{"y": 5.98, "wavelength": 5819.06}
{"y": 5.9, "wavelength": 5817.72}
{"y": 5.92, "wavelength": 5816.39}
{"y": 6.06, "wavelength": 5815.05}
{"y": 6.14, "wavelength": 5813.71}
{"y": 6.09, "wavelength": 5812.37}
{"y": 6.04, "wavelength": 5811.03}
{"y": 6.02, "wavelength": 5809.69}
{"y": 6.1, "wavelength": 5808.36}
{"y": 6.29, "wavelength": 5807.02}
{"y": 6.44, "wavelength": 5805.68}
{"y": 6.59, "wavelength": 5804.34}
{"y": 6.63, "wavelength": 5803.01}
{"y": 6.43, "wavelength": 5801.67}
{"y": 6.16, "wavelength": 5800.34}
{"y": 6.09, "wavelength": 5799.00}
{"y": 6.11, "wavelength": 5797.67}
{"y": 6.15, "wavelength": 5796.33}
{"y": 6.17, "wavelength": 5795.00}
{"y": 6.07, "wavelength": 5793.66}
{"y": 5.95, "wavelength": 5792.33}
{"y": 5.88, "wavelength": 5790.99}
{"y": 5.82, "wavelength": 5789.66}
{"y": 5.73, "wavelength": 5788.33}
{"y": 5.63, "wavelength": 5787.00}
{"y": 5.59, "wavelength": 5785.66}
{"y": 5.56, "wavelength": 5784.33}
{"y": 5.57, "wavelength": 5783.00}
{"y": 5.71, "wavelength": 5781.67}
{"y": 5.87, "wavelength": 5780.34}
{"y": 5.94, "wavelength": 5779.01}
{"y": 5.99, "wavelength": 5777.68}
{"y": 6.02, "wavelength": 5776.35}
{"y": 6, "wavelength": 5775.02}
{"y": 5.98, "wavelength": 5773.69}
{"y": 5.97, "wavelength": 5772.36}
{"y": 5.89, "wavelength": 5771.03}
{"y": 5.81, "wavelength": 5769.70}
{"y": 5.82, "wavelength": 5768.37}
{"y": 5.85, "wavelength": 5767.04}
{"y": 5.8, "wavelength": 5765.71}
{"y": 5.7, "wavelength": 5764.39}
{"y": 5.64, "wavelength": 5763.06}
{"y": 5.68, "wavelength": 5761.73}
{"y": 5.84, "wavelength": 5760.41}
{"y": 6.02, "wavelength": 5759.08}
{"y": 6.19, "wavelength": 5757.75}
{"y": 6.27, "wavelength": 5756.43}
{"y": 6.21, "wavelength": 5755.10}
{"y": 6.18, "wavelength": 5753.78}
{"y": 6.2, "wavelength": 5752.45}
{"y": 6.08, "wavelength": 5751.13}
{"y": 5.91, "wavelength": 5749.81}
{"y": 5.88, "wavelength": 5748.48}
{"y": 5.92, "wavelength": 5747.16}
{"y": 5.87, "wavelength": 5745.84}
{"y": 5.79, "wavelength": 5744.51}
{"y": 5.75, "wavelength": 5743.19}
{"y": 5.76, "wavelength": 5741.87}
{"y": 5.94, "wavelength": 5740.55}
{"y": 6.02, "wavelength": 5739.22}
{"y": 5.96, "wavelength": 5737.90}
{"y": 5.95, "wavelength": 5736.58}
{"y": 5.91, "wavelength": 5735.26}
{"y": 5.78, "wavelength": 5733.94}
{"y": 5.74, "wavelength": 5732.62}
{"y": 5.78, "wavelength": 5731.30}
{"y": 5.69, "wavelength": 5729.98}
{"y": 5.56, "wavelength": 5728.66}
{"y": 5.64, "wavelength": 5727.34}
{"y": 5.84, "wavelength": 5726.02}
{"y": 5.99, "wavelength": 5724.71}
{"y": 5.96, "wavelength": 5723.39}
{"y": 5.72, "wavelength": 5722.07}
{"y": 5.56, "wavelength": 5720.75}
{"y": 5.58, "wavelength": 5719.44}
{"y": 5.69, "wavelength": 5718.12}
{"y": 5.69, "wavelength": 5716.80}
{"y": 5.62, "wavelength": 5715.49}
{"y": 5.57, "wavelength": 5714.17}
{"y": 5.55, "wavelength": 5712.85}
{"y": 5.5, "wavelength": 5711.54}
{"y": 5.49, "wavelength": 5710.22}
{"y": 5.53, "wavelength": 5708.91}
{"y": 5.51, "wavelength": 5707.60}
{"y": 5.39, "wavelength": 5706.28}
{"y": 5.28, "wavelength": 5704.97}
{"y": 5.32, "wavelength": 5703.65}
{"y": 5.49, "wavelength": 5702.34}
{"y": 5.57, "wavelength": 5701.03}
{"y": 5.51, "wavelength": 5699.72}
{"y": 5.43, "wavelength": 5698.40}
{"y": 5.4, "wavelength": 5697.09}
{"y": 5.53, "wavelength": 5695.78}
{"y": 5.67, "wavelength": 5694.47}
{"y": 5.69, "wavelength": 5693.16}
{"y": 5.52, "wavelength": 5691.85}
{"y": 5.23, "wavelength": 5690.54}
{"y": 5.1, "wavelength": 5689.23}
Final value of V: 7.3 Angstrom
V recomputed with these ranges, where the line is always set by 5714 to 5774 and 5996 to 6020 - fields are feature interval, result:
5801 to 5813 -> -0.9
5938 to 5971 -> 1.7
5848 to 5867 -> 1.1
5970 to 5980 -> 0.5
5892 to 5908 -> 6.8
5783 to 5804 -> -0.5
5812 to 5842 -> -0.8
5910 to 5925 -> 1.9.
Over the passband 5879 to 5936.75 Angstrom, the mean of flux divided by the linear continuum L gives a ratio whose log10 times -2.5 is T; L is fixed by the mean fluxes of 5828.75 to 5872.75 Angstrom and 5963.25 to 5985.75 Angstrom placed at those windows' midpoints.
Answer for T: 0.27 mag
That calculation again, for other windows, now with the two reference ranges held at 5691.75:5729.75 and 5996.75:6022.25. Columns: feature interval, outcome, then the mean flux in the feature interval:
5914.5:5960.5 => 0.064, 5.42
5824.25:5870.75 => -0.014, 5.76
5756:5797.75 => -0.046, 5.88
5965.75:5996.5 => 0.021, 5.67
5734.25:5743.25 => -0.057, 5.9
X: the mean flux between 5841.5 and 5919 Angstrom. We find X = 4.75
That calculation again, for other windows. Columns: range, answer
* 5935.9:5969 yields 5.53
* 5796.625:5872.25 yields 5.89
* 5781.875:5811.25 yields 6.04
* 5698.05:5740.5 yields 5.66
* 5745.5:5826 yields 5.99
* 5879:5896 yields 3.59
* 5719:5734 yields 5.74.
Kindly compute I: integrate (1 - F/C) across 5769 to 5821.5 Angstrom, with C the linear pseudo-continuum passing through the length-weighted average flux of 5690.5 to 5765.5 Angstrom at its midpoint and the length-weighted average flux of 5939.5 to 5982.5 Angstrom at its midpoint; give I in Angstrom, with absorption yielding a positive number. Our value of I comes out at -3.1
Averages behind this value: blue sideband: 5.74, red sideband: 5.51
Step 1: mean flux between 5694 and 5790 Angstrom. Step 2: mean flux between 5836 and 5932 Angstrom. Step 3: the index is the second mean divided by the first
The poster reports 0.85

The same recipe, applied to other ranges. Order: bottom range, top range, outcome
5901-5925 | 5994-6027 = 1.20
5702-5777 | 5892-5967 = 0.85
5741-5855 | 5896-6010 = 0.89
